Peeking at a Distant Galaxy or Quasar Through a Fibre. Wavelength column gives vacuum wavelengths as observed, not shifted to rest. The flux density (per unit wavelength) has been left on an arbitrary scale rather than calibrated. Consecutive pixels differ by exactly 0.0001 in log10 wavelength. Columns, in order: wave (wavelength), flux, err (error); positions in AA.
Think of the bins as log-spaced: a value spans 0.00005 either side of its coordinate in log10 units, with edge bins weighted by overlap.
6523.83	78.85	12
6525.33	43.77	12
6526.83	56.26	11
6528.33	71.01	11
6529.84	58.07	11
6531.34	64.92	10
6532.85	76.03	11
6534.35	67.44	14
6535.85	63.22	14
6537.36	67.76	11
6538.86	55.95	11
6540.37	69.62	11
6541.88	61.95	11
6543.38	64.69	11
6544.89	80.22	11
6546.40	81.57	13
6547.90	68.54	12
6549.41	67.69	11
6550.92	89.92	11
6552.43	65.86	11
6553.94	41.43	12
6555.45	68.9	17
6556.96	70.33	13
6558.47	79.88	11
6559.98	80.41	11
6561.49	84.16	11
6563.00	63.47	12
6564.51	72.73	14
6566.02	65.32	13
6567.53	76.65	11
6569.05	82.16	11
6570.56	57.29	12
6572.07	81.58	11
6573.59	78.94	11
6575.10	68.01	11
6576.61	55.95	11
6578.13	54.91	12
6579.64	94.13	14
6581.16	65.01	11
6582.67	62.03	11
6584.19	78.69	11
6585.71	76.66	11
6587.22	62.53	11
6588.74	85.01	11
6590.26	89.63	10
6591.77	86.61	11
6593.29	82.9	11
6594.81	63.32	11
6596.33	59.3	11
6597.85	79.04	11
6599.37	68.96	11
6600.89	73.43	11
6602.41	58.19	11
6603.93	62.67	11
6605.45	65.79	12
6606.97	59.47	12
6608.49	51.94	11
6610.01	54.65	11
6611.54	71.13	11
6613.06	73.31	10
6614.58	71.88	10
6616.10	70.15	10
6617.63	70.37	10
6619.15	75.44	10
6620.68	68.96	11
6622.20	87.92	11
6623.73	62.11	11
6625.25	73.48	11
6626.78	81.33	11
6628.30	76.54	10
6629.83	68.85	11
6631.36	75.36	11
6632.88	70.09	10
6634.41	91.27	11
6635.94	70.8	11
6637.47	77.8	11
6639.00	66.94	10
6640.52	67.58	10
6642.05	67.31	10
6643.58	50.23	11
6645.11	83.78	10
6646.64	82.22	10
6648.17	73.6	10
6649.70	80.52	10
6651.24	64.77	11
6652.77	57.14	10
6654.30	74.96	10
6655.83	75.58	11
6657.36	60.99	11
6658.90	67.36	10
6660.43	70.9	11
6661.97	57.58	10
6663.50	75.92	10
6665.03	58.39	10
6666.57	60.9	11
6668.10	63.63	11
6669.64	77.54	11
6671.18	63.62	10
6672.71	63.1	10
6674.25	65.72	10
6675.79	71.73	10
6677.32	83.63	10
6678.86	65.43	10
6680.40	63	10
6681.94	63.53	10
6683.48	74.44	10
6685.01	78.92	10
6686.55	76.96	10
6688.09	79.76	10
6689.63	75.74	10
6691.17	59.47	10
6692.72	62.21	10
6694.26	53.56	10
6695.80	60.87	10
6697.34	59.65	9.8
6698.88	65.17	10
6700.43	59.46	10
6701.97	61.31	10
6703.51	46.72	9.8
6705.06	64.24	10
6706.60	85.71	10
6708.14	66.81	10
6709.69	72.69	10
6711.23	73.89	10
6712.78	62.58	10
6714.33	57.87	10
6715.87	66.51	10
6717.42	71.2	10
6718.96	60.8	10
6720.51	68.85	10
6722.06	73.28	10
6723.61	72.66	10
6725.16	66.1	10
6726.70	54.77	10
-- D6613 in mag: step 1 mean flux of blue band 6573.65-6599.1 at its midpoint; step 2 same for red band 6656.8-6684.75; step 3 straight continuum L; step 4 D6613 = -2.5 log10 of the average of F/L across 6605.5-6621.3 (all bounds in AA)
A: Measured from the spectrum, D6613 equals 0.069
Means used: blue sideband 72.8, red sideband 67.3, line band 66.7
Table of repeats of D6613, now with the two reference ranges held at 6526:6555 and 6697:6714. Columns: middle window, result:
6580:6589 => -0.09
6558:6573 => -0.12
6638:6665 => -0.05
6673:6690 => -0.11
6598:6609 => 0.04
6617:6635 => -0.14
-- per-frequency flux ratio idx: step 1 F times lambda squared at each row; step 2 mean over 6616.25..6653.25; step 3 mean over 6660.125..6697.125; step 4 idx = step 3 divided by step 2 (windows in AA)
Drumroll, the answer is 0.9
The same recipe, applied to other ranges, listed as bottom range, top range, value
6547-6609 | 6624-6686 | 1.02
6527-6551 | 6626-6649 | 1.11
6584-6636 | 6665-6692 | 0.99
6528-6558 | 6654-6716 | 1.03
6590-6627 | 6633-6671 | 1.01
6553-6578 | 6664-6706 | 0.98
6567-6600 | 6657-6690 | 0.97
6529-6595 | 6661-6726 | 0.98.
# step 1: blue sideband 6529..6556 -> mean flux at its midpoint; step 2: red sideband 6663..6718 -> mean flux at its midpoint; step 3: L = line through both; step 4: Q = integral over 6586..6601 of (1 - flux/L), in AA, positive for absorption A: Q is -1.8 AA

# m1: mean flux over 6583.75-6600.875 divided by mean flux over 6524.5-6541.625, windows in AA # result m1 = 1.20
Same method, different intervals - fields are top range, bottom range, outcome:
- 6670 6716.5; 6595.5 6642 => 0.95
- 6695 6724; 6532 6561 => 0.94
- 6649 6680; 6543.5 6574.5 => 0.93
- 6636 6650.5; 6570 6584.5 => 1.04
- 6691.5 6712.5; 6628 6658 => 0.89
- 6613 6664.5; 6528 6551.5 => 1.04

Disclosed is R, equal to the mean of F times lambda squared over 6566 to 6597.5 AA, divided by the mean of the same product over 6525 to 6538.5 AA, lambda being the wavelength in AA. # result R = 1.16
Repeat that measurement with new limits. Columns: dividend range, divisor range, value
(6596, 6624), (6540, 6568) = 0.97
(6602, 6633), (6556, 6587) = 0.97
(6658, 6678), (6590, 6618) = 1.00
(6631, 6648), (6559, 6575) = 1.01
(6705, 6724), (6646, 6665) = 1.01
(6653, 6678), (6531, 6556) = 1.04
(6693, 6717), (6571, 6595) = 0.89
